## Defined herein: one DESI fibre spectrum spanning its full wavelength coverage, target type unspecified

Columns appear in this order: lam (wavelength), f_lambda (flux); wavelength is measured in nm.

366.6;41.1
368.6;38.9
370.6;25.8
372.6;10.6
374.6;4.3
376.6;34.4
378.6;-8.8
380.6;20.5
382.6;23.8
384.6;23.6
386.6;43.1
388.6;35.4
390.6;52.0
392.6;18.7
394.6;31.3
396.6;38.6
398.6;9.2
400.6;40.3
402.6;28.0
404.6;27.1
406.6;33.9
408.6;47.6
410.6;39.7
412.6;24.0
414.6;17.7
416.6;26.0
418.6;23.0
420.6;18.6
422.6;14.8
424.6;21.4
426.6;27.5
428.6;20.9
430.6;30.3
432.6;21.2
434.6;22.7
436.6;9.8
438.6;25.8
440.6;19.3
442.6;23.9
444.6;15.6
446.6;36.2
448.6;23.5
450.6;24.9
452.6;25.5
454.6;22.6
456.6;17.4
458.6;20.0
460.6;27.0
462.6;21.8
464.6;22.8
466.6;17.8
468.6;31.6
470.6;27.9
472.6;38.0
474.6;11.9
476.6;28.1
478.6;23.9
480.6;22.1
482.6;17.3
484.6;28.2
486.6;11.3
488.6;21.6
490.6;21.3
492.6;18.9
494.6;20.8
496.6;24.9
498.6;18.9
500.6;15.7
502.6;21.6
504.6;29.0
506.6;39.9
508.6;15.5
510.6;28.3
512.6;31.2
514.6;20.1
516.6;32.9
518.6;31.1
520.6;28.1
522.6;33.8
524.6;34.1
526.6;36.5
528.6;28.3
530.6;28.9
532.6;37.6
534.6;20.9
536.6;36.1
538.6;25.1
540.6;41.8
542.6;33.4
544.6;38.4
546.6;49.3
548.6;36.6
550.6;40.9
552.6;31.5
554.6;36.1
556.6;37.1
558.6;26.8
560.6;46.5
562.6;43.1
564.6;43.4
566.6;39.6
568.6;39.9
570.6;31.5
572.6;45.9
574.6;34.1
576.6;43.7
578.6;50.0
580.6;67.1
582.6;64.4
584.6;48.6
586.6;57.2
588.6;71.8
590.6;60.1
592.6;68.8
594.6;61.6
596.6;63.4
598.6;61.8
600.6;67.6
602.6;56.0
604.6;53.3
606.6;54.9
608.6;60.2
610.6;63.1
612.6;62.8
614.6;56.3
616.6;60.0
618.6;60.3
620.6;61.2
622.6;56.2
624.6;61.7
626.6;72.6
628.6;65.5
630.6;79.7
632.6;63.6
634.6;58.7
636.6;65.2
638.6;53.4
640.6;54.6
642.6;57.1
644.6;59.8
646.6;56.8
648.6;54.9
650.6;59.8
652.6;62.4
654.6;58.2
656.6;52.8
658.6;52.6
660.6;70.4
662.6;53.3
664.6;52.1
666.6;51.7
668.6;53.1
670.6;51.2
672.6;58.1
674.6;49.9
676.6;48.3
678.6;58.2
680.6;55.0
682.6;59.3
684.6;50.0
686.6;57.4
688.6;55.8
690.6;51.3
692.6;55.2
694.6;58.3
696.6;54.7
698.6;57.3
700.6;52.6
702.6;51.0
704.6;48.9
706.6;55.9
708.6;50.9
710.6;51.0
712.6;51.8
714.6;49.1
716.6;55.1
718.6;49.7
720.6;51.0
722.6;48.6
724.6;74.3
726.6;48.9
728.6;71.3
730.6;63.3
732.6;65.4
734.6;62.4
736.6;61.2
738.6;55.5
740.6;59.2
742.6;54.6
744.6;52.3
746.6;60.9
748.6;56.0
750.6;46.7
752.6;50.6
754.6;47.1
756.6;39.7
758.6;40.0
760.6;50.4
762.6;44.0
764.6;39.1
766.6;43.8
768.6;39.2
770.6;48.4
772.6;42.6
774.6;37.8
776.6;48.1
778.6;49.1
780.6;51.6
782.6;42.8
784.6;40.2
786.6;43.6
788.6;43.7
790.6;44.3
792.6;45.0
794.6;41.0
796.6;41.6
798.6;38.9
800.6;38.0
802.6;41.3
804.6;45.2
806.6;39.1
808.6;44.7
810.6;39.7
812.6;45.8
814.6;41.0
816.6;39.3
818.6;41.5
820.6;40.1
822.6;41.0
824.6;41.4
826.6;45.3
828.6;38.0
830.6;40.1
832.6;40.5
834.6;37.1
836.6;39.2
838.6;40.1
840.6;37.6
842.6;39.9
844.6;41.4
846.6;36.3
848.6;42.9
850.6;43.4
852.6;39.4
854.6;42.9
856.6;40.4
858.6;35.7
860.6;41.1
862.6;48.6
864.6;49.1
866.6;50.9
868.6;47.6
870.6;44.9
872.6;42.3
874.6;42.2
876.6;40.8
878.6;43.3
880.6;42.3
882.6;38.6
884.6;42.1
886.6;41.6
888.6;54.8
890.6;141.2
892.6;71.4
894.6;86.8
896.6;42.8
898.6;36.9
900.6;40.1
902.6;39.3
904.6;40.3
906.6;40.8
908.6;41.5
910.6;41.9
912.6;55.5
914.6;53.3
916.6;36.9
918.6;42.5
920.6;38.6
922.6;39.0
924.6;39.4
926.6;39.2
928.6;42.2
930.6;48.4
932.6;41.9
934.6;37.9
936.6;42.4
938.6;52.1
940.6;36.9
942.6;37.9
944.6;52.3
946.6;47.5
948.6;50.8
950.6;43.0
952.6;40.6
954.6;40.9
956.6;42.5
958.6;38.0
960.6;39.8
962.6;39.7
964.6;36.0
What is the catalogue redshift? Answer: 0.36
